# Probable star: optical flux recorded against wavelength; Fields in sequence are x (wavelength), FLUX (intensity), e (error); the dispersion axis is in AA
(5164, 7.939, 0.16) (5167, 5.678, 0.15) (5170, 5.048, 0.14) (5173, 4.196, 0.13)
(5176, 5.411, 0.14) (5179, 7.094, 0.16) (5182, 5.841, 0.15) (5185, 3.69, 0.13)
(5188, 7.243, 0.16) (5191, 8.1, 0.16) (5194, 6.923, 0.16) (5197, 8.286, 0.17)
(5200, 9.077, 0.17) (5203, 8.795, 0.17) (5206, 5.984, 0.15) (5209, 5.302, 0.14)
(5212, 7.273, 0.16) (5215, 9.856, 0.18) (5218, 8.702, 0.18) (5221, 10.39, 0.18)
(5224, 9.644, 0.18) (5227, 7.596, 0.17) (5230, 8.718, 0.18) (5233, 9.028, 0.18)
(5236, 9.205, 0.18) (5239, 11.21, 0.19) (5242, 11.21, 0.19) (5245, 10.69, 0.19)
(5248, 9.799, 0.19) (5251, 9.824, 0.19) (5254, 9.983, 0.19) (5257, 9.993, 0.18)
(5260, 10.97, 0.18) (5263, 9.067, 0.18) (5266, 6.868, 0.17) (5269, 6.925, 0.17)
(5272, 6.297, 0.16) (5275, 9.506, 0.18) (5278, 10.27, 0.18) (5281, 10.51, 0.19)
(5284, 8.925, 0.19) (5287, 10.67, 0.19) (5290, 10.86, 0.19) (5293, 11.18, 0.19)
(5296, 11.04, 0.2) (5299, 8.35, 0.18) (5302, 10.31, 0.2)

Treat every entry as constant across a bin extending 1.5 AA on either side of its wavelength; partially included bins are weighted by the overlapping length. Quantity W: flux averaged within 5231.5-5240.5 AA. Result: 9.81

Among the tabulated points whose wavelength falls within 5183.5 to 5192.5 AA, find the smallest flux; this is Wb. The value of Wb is 3.69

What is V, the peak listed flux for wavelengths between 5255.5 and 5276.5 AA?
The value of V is 10.97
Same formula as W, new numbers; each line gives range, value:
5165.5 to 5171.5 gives 5.36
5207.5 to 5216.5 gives 7.48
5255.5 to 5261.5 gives 10.5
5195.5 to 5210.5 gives 7.49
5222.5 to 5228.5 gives 8.62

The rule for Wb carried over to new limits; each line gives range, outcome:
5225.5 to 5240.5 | 7.596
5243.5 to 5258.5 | 9.799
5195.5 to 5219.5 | 5.302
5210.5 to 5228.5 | 7.273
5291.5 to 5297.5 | 11.04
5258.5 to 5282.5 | 6.297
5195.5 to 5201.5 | 8.286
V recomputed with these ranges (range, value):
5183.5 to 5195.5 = 8.1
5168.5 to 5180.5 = 7.094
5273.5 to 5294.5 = 11.18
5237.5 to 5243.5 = 11.21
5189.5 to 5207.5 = 9.077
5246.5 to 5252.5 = 9.824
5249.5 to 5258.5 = 9.993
